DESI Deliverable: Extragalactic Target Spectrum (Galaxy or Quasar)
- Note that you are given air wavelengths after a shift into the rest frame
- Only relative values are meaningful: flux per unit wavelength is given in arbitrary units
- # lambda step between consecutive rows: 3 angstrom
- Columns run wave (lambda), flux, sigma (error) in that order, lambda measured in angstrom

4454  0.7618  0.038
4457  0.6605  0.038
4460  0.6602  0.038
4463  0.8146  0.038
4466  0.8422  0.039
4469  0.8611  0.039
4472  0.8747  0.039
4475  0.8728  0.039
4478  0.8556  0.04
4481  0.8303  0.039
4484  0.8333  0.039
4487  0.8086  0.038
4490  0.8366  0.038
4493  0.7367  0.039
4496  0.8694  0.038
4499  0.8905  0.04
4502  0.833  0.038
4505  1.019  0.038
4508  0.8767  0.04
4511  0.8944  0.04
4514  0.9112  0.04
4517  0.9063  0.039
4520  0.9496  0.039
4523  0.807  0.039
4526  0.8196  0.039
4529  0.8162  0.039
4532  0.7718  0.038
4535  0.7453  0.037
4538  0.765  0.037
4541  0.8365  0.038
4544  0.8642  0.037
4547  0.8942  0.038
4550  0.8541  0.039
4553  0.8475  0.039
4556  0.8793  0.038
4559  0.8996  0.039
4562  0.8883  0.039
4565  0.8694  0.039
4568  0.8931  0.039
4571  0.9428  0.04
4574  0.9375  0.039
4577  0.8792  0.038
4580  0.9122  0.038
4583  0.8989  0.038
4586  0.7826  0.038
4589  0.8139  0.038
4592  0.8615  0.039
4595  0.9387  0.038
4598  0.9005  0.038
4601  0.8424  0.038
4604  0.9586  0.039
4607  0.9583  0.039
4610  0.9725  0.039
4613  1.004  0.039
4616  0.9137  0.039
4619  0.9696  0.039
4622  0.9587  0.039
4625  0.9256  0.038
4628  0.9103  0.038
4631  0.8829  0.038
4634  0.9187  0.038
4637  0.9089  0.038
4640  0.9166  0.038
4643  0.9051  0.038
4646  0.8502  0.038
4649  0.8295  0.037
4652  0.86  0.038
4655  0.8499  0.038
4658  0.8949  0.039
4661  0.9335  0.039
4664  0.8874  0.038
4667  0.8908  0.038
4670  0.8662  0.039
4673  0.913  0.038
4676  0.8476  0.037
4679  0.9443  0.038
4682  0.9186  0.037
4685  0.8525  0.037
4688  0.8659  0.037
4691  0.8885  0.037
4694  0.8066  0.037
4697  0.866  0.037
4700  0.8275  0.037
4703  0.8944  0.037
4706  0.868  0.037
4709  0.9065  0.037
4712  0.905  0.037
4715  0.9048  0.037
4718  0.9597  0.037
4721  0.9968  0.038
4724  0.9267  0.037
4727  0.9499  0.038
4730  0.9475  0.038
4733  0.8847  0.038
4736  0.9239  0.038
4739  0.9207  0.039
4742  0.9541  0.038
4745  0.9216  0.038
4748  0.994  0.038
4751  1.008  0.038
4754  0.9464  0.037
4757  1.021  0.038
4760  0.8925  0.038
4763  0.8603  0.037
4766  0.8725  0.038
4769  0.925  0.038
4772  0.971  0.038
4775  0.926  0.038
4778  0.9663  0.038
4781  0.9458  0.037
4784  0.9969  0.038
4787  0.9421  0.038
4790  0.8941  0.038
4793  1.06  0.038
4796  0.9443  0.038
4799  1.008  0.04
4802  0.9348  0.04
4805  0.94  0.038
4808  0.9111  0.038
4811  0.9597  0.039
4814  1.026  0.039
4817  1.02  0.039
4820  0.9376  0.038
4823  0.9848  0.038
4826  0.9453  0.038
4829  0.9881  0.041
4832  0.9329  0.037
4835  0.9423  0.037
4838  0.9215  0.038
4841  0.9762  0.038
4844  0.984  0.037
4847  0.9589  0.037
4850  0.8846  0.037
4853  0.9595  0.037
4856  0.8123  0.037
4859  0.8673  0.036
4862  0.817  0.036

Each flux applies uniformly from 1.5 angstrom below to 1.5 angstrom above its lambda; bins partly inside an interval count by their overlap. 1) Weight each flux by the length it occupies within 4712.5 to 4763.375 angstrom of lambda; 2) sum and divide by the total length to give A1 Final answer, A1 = 0.943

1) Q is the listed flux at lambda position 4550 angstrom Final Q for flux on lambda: 0.8541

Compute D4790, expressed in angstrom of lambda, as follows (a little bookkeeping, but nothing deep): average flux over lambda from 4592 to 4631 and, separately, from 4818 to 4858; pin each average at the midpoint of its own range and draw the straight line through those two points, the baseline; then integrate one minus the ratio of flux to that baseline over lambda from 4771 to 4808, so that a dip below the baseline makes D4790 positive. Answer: -0.8 angstrom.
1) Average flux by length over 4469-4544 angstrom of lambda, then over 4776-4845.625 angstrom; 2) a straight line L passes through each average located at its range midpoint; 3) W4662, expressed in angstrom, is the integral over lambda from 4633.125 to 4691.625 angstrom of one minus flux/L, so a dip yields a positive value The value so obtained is 1.33 angstrom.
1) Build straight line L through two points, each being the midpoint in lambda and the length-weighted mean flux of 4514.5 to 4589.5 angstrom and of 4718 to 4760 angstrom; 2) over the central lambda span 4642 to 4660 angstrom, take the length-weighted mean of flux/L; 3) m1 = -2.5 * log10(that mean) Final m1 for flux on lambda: 0.05 mag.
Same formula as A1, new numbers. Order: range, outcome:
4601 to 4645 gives 0.932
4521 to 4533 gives 0.811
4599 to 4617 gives 0.941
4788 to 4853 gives 0.96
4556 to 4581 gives 0.901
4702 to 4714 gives 0.894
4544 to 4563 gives 0.876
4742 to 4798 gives 0.95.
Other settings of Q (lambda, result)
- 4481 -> 0.8303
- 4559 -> 0.8996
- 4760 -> 0.8925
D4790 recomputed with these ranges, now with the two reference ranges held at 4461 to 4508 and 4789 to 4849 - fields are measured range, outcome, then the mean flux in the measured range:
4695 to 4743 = 0.86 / 0.913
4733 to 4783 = 0.18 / 0.939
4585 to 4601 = 0.49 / 0.86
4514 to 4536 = 0.66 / 0.838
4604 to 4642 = -1.69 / 0.937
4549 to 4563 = 0.01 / 0.874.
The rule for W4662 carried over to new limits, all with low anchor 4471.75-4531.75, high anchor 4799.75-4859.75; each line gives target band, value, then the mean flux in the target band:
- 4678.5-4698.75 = 0.8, 0.874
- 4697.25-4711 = 0.6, 0.874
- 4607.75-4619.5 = -1.0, 0.964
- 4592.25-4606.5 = -0.4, 0.909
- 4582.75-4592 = 0.6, 0.828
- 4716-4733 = -0.6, 0.948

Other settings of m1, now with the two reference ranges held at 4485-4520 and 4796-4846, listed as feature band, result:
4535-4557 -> 0.057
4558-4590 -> 0.012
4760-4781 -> 0.033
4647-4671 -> 0.050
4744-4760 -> -0.032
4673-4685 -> 0.030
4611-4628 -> -0.052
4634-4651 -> 0.034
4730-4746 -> 0.019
